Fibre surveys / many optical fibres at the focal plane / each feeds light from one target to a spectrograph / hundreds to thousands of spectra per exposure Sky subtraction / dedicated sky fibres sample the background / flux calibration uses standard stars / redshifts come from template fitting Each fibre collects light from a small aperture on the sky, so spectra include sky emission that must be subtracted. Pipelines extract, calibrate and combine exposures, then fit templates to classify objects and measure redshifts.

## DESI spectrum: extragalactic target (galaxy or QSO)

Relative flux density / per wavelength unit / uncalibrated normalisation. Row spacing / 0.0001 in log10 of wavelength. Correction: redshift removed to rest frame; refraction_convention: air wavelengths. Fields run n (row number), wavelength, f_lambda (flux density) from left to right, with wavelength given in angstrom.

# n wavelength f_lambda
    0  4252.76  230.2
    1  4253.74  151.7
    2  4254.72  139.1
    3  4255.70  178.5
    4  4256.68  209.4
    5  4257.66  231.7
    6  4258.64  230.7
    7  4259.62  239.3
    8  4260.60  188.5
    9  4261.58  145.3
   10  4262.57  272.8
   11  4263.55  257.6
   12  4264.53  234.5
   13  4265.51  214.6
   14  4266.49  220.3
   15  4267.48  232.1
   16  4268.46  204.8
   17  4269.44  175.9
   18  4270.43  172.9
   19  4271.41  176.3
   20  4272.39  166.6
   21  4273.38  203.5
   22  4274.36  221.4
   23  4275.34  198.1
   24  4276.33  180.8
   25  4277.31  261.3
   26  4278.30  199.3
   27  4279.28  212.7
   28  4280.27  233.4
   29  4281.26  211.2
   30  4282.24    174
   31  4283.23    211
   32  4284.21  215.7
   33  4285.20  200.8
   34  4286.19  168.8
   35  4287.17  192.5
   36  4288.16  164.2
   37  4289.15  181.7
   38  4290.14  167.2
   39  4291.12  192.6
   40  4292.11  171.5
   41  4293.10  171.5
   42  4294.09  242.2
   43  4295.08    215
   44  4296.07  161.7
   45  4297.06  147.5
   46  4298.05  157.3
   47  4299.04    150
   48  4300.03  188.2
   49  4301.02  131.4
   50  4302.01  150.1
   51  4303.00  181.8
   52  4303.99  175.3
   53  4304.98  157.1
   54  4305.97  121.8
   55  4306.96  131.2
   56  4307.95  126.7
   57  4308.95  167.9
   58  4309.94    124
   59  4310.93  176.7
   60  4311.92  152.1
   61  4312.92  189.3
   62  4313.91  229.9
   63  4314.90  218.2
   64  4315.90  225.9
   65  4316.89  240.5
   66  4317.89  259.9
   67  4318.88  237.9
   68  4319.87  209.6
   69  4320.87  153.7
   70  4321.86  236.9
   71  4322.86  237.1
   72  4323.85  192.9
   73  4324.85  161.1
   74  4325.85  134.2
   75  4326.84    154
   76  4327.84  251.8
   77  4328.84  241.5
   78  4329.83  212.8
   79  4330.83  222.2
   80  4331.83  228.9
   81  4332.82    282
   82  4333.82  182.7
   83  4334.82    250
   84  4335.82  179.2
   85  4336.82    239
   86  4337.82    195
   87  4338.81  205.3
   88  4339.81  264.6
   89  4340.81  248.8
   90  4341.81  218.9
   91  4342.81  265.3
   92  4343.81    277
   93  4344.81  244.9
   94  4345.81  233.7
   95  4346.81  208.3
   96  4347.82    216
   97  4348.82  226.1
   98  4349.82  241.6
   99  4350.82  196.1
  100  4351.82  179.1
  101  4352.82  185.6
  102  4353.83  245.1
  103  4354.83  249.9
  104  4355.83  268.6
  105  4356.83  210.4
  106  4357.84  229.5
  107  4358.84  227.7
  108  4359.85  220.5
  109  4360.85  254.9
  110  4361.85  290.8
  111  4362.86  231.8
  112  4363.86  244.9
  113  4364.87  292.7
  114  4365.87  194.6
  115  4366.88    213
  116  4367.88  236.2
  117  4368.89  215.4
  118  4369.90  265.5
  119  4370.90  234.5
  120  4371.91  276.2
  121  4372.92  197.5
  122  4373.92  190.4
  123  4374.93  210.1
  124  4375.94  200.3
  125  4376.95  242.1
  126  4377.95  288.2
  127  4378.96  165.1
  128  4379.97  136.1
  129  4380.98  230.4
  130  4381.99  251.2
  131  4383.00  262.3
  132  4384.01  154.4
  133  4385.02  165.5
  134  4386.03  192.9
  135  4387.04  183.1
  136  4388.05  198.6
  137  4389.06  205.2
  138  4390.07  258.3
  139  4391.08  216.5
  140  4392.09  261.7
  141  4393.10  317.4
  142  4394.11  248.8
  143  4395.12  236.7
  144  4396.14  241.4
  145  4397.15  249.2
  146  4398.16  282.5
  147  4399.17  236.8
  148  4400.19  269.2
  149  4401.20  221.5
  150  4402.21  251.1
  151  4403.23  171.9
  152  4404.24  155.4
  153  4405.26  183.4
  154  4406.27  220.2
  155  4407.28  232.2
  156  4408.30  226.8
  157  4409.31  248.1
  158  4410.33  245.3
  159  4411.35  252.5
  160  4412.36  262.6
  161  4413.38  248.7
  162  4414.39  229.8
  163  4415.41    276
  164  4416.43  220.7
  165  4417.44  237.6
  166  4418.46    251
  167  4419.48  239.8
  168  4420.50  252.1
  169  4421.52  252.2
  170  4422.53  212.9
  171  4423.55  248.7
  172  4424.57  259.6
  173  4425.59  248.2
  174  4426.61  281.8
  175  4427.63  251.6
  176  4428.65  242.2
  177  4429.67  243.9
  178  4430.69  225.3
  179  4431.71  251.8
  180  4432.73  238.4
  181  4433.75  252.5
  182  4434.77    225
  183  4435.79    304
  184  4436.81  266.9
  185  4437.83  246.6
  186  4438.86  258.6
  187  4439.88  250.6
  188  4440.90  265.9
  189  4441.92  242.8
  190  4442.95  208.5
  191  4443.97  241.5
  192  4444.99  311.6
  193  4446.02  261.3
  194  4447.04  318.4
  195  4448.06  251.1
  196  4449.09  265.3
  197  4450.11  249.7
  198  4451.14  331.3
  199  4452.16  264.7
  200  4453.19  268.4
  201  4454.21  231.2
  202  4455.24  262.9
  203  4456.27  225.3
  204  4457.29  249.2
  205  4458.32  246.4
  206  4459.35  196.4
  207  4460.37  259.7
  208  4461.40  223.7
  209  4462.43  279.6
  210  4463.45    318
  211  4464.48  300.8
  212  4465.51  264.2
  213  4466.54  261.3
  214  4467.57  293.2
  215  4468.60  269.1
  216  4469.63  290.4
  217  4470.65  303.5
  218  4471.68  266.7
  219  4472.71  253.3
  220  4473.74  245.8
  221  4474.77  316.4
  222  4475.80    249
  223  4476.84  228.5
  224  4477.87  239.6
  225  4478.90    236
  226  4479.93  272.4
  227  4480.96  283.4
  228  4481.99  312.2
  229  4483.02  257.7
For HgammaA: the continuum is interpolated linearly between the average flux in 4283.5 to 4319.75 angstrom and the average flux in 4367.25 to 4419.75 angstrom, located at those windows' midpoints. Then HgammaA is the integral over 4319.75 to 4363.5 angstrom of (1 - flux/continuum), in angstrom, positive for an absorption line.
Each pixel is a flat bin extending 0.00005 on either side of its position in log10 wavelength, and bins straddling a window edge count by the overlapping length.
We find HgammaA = -4.6 angstrom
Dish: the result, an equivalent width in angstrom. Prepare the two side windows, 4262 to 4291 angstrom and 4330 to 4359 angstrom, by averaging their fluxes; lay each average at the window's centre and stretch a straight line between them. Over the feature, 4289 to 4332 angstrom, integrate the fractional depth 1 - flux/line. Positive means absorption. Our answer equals 6.1 angstrom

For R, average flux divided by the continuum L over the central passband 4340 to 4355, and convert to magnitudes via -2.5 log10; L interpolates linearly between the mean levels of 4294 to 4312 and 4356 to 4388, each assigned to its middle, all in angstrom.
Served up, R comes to -0.15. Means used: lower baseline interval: 159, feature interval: 229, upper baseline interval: 223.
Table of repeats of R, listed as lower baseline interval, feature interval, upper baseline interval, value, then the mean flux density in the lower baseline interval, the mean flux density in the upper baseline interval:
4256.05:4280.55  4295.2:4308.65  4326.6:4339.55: 0.37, 211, 221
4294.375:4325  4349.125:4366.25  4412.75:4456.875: -0.12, 182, 254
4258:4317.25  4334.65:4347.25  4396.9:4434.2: -0.11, 190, 240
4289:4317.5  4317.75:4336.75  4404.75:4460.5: -0.13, 174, 250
